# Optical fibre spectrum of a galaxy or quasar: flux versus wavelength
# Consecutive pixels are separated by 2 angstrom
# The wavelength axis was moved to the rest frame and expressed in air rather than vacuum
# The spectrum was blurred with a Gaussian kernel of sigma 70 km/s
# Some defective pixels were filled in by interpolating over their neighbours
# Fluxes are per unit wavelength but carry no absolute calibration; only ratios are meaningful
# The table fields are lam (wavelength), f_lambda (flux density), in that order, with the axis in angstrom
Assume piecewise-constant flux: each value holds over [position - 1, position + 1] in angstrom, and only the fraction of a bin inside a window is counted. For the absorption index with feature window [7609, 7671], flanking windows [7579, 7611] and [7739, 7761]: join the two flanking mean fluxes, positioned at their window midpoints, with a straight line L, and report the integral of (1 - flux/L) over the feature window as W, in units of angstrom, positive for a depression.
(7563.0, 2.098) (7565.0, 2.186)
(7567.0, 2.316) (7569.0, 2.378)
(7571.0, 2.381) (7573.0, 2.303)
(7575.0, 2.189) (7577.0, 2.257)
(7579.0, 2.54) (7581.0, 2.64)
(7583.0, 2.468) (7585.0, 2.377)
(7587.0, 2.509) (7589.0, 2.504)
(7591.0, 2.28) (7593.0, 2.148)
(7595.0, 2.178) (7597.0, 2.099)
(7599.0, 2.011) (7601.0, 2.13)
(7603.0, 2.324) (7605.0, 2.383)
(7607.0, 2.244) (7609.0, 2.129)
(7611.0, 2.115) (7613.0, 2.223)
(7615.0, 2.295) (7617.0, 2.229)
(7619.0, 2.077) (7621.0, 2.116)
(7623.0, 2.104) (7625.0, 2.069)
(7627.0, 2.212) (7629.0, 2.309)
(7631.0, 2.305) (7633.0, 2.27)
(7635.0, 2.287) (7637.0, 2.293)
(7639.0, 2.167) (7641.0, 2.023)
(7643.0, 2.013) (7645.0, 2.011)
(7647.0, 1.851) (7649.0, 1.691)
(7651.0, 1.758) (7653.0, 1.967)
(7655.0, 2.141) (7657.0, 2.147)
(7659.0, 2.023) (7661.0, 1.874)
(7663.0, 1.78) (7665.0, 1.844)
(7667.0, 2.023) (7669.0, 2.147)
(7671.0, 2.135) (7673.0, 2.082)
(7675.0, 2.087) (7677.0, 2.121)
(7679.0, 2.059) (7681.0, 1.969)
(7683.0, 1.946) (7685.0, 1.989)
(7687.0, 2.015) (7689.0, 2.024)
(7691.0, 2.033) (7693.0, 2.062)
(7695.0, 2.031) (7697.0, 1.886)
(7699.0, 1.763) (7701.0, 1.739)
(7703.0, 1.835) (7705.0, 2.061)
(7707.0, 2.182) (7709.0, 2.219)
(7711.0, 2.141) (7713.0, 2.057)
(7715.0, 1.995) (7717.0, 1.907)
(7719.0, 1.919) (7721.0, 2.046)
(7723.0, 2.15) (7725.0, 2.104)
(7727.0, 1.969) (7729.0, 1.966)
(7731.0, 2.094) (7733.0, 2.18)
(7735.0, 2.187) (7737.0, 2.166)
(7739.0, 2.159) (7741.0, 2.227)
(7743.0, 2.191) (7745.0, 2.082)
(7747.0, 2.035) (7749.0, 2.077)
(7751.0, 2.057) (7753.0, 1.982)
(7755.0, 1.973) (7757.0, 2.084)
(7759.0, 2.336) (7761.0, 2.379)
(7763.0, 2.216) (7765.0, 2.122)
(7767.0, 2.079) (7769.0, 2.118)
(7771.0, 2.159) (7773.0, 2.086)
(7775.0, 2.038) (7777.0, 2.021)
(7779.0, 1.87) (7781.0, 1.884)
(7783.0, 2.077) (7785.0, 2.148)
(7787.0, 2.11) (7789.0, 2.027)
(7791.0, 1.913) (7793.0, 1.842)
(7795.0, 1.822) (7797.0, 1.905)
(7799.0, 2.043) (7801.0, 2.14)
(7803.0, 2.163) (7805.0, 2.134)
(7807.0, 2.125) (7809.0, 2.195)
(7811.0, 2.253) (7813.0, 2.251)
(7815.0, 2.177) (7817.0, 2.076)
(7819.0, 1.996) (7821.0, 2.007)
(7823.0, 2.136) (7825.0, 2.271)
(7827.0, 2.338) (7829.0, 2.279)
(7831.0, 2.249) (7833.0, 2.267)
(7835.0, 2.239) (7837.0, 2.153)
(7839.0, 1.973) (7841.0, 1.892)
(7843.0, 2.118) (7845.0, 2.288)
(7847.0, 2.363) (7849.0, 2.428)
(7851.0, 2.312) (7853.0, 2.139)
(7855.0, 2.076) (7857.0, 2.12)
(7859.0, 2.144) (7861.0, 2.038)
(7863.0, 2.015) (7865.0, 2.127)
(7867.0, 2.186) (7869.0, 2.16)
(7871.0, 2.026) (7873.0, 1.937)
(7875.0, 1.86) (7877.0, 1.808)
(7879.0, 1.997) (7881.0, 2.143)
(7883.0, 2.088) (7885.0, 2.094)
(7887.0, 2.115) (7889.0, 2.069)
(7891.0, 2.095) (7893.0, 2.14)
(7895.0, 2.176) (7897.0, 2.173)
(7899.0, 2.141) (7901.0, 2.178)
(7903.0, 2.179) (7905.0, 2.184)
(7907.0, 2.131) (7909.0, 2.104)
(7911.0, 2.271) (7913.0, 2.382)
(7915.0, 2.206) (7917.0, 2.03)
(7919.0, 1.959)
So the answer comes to 4.57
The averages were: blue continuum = 2.3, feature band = 2.08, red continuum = 2.12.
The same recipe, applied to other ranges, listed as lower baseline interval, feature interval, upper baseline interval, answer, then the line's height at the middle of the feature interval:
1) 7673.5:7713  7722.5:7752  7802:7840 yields -0.6 angstrom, 2.07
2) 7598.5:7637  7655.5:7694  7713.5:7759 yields 2.2 angstrom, 2.14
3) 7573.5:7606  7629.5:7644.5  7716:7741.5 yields 0.3 angstrom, 2.23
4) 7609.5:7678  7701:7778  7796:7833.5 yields 1.2 angstrom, 2.12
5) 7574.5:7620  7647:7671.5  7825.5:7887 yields 3.2 angstrom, 2.24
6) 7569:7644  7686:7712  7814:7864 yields 2.5 angstrom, 2.22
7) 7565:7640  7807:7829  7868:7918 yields -0.3 angstrom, 2.15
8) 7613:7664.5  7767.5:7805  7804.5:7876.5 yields 1.8 angstrom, 2.13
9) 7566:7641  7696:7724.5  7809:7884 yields 2.7 angstrom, 2.21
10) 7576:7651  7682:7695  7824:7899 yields 1.0 angstrom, 2.18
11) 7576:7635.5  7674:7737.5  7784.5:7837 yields 4.8 angstrom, 2.19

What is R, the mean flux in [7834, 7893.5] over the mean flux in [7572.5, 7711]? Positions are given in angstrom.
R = 1.0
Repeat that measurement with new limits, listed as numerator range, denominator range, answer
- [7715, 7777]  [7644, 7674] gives 1.07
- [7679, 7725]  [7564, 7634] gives 0.88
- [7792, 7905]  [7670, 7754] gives 1.04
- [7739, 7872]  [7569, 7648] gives 0.95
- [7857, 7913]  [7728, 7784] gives 1.00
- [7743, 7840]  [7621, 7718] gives 1.03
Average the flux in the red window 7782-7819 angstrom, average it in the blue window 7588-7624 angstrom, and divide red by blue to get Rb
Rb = 0.94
